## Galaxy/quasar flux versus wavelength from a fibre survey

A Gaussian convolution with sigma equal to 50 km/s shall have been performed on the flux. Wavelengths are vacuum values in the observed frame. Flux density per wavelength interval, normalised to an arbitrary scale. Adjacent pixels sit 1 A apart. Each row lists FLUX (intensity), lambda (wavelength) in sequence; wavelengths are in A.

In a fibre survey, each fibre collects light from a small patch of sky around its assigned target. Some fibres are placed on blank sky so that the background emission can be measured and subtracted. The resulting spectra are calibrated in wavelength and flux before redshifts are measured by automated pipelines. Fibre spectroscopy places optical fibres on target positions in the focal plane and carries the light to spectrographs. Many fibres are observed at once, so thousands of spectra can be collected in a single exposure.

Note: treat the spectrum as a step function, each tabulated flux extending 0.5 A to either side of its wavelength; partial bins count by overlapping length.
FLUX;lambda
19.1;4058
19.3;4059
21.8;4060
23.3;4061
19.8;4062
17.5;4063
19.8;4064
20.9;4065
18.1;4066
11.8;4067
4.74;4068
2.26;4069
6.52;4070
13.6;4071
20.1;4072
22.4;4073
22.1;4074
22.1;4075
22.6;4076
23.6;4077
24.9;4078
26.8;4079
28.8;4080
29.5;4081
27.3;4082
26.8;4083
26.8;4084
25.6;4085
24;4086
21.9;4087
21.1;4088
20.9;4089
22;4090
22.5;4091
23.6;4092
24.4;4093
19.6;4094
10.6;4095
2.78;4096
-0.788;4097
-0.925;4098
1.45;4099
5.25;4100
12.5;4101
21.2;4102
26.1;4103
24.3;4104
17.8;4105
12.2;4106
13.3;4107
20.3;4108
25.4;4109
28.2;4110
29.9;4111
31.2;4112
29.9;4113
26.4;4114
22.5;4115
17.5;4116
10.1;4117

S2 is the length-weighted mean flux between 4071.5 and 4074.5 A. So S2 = 21.5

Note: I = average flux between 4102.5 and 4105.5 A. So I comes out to 22.7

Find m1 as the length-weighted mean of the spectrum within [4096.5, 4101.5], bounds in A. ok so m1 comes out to 3.5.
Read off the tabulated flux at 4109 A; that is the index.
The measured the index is 25.4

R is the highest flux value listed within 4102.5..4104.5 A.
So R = 26.1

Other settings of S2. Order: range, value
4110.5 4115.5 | 28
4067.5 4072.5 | 9.44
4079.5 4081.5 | 29.1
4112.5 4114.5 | 28.1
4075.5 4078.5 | 23.7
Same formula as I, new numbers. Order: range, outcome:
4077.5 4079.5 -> 25.9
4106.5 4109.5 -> 19.7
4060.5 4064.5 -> 20.1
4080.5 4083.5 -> 27.9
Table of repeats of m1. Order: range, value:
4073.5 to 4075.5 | 22.1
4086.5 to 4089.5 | 21.3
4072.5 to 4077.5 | 22.6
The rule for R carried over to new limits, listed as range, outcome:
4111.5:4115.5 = 31.2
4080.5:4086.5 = 29.5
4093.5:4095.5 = 19.6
